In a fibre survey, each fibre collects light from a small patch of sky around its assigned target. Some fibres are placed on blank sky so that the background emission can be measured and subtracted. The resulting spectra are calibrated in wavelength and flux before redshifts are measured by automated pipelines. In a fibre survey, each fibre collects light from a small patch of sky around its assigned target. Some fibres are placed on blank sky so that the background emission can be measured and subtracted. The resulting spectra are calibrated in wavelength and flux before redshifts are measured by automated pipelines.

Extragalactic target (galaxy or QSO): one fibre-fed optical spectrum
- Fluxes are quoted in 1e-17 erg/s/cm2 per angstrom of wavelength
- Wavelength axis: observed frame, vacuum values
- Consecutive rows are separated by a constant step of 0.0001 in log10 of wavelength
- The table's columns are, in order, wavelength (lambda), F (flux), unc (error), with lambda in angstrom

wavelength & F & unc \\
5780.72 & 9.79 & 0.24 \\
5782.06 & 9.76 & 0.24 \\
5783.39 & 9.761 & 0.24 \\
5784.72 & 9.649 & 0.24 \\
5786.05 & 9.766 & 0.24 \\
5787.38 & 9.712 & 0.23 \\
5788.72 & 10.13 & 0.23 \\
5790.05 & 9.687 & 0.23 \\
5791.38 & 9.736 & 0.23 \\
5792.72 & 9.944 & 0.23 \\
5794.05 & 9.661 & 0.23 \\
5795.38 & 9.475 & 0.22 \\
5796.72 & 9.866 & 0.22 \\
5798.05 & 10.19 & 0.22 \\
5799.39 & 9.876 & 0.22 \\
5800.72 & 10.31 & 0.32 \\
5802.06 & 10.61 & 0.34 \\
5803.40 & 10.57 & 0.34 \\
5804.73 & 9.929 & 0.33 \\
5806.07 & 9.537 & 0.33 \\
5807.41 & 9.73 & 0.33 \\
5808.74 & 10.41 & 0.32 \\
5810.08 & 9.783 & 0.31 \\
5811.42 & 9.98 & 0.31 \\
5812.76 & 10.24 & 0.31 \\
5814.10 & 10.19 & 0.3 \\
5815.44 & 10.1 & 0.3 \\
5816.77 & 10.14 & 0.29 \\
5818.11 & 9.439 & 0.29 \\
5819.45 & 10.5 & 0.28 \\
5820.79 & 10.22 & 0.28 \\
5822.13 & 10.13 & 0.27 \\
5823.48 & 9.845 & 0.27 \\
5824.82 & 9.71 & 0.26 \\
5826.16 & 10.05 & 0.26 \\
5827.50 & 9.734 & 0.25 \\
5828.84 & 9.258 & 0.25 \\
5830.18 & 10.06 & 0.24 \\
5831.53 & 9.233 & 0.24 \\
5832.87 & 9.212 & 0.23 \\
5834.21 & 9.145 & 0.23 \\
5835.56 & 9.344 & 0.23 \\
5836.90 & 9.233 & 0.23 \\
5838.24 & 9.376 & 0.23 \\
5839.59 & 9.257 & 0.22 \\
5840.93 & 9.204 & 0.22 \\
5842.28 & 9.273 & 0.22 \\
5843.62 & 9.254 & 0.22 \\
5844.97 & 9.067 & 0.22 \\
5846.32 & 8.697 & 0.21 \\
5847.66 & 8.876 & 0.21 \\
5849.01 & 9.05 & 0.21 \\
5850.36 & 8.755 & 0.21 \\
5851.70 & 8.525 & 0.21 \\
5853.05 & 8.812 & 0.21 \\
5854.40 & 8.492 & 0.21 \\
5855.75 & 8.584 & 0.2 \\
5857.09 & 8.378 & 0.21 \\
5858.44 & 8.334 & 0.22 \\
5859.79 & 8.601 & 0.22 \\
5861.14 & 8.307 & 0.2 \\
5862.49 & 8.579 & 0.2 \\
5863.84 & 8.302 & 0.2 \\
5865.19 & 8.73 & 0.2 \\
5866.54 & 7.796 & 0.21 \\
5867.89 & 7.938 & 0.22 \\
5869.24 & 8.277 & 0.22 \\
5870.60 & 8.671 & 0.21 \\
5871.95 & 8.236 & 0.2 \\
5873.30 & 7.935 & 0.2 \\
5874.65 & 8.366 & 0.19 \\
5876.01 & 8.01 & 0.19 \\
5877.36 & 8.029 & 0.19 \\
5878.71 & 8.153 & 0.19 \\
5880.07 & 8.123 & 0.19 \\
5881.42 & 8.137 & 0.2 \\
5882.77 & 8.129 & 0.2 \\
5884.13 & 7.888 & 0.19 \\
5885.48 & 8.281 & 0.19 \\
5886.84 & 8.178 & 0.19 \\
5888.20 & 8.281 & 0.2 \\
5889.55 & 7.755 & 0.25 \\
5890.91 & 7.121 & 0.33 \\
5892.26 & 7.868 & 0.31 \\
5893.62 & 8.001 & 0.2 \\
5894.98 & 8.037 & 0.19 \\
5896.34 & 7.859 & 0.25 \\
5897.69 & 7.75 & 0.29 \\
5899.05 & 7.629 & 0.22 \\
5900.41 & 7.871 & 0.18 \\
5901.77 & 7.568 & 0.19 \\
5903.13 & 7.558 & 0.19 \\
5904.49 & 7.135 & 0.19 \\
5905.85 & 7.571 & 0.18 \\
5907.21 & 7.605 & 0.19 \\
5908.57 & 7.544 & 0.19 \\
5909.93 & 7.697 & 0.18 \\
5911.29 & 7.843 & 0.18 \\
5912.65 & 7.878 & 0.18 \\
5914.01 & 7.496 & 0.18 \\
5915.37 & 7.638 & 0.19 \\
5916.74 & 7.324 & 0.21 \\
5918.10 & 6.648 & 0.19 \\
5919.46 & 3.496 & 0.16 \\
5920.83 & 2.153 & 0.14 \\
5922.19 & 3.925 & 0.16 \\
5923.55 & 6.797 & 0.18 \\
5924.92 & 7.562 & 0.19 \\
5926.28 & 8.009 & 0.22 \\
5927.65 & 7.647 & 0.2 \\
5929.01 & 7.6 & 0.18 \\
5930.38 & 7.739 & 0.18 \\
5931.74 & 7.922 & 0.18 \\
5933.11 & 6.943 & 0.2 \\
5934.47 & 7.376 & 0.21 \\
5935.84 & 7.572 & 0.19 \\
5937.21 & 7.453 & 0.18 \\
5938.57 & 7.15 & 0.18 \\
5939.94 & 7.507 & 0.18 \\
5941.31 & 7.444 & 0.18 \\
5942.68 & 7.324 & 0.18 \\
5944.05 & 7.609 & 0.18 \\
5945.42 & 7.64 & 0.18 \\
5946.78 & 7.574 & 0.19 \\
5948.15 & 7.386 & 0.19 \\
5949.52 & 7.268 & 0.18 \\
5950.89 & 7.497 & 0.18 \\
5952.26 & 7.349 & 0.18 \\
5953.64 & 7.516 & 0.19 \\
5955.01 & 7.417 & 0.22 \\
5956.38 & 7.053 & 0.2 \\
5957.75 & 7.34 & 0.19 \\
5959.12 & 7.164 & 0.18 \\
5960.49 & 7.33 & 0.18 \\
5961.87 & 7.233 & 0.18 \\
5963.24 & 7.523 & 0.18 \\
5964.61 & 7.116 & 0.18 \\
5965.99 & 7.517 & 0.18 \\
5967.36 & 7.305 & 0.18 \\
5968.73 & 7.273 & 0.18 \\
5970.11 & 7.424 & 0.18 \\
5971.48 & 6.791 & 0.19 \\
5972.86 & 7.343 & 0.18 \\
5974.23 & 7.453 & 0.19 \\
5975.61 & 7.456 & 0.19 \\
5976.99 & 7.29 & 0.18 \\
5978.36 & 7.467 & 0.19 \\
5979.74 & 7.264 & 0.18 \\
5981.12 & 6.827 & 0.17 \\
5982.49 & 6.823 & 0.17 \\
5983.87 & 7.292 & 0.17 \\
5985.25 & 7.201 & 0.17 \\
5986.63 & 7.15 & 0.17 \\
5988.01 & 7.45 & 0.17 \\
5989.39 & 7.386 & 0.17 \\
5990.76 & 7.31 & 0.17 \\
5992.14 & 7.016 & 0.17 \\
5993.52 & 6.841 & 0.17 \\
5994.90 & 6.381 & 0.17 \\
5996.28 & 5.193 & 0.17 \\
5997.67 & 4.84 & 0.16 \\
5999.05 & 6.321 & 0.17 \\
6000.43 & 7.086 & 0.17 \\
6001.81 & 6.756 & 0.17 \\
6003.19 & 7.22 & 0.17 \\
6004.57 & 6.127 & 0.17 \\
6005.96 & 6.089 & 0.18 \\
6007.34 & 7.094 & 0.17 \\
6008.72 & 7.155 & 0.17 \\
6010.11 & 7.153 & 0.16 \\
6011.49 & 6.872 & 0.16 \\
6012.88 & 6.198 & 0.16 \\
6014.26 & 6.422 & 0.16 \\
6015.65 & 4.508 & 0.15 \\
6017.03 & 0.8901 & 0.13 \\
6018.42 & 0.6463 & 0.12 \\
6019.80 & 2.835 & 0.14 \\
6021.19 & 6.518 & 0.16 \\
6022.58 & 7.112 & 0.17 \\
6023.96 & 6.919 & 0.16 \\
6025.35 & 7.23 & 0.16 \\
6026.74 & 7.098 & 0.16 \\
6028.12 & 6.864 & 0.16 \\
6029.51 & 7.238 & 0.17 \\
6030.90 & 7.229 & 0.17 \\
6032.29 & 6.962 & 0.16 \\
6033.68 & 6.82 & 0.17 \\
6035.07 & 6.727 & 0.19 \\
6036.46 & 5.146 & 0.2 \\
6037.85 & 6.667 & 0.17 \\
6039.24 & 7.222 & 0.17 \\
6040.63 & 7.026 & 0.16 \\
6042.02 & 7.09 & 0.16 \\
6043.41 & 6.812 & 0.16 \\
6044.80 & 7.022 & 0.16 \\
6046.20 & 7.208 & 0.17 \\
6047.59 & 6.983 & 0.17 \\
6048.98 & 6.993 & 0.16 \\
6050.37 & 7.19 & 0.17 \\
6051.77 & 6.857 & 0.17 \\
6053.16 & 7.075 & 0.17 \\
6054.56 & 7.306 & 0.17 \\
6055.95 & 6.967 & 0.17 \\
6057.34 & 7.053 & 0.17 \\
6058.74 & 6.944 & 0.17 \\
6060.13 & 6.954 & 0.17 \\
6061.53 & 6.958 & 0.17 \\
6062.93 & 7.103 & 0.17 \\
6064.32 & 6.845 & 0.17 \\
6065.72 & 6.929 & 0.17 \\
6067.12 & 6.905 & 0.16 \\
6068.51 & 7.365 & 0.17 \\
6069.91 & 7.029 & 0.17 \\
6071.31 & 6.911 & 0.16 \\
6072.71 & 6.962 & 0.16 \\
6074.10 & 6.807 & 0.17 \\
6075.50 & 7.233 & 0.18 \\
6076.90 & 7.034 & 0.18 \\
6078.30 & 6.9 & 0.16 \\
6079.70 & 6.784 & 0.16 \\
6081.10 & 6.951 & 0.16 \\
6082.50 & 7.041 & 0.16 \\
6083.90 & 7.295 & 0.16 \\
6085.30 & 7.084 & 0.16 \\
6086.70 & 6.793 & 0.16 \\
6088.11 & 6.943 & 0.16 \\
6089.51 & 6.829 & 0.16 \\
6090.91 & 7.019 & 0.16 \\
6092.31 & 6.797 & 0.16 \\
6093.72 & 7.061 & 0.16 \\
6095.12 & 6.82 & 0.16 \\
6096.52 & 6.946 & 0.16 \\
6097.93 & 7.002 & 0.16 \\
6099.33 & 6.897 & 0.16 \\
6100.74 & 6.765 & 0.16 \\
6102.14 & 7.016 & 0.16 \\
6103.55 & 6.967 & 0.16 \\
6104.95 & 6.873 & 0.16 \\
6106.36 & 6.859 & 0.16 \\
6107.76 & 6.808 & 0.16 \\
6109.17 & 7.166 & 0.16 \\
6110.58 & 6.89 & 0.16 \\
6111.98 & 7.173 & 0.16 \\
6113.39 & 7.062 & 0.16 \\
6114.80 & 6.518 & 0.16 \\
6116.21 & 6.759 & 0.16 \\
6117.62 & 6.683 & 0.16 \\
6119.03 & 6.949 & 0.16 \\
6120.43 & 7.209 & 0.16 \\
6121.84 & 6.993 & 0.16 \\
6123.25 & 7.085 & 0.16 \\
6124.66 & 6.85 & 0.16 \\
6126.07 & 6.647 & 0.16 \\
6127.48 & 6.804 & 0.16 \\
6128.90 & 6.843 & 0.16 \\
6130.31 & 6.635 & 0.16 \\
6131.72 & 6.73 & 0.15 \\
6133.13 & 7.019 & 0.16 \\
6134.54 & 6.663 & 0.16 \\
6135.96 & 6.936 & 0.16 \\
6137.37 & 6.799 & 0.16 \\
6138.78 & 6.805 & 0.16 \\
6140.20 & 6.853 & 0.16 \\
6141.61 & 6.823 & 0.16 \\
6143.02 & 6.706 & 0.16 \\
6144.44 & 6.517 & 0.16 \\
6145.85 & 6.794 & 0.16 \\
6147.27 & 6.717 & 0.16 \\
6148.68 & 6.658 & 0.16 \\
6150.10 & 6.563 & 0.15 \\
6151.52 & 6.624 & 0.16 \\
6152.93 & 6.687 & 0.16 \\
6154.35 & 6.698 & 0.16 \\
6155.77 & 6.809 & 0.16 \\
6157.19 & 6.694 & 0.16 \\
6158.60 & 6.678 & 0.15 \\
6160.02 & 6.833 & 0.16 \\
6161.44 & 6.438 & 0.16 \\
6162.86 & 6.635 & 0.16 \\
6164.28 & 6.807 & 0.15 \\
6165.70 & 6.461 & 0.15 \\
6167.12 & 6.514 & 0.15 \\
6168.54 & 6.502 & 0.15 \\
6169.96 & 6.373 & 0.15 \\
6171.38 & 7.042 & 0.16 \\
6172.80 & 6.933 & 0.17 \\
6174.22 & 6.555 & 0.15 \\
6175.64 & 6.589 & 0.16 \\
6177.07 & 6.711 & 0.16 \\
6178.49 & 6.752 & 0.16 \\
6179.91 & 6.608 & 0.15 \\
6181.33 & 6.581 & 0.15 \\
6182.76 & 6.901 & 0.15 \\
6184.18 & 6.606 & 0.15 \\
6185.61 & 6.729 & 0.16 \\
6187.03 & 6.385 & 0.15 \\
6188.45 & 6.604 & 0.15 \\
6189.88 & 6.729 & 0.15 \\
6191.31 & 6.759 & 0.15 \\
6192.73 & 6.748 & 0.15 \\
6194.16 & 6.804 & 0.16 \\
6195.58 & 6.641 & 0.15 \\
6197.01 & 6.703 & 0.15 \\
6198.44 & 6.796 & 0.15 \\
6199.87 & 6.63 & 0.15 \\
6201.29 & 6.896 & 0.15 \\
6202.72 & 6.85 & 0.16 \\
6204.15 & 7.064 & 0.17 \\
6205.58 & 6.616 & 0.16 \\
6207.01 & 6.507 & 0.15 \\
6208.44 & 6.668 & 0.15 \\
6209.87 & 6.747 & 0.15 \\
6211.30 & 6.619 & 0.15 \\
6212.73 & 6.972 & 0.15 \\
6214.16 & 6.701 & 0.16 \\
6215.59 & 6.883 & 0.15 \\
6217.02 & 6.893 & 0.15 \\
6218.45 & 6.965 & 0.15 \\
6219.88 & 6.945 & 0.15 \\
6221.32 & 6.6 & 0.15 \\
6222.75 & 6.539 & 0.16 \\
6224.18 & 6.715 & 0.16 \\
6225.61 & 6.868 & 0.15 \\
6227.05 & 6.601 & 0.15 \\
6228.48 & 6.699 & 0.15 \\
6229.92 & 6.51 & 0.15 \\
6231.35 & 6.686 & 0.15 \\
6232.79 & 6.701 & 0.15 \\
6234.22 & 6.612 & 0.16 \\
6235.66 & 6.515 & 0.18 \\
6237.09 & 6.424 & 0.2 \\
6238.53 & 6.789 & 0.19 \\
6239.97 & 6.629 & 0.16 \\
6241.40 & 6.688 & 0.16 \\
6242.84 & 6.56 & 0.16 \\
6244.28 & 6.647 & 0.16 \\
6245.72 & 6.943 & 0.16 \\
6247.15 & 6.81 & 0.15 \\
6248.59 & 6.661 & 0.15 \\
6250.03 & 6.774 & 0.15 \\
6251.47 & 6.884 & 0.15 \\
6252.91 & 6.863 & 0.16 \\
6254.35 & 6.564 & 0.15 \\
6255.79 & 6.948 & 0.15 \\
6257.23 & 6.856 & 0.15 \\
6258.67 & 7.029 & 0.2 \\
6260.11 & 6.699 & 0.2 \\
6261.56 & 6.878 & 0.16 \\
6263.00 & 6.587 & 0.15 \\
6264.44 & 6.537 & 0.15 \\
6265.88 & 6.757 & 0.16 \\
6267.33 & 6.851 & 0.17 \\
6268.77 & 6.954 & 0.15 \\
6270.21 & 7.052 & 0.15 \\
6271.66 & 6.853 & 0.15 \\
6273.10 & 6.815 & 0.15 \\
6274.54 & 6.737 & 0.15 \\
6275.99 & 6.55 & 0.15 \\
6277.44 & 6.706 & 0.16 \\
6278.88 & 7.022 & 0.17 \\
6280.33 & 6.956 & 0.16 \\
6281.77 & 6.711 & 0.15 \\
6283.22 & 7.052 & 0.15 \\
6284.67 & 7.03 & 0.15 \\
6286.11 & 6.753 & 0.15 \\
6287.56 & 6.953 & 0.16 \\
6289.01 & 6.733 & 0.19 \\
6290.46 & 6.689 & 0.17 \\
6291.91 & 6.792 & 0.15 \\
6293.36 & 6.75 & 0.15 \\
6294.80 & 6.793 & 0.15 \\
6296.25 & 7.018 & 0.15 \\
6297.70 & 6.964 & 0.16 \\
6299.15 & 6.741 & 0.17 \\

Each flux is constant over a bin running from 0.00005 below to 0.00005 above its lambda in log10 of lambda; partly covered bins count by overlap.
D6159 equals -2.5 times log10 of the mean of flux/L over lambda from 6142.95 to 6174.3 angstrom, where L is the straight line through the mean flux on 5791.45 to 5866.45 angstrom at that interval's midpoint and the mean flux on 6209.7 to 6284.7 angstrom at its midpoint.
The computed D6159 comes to 0.10 mag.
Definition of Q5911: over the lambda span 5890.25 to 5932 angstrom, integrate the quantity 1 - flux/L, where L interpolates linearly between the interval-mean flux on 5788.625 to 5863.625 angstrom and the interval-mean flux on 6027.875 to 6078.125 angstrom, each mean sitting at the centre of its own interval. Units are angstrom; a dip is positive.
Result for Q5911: 6.7 angstrom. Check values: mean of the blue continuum 9.5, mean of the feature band 7.17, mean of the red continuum 6.96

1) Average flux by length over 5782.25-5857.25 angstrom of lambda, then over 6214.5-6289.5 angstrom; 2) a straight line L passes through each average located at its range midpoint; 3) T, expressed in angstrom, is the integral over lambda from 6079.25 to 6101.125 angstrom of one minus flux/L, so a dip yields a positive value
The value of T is 2.5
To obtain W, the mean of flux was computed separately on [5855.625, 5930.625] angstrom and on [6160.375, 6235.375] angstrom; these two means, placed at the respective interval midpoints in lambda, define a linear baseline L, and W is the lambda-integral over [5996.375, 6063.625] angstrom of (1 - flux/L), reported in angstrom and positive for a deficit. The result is 7.24 angstrom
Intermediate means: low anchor 7.64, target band 6.44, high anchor 6.7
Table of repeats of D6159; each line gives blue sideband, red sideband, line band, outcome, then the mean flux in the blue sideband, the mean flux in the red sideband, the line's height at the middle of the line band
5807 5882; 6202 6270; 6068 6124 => 0.09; 9.06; 6.74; 7.57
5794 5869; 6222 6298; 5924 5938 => 0.16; 9.38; 6.77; 8.77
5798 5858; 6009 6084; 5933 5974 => 0.07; 9.55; 6.59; 7.85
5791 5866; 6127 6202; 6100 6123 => 0.03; 9.46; 6.7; 7.14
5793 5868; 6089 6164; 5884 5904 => 0.13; 9.4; 6.82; 8.85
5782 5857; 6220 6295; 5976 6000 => 0.24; 9.62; 6.76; 8.52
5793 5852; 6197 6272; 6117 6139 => 0.10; 9.67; 6.75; 7.5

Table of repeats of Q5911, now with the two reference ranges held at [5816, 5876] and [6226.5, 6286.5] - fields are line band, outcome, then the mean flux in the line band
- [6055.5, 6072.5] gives 1.8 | 6.99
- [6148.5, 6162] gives 1.2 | 6.67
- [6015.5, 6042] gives 6.8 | 5.94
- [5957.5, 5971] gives 1.7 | 7.32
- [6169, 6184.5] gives 1.1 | 6.7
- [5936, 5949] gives 1.6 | 7.46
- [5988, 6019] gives 8.1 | 6.03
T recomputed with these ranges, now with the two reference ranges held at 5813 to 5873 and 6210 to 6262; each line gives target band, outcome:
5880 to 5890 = 0.9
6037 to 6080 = 4.5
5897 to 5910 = 1.7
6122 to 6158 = 2.7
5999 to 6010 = 1.8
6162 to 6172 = 0.8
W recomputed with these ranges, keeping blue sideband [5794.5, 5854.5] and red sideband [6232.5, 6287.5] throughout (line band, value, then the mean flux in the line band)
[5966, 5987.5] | 3.47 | 7.24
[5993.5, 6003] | 2.55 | 6.21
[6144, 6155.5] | 1.28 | 6.67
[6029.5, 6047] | 2.94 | 6.84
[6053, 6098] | 5.61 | 6.99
